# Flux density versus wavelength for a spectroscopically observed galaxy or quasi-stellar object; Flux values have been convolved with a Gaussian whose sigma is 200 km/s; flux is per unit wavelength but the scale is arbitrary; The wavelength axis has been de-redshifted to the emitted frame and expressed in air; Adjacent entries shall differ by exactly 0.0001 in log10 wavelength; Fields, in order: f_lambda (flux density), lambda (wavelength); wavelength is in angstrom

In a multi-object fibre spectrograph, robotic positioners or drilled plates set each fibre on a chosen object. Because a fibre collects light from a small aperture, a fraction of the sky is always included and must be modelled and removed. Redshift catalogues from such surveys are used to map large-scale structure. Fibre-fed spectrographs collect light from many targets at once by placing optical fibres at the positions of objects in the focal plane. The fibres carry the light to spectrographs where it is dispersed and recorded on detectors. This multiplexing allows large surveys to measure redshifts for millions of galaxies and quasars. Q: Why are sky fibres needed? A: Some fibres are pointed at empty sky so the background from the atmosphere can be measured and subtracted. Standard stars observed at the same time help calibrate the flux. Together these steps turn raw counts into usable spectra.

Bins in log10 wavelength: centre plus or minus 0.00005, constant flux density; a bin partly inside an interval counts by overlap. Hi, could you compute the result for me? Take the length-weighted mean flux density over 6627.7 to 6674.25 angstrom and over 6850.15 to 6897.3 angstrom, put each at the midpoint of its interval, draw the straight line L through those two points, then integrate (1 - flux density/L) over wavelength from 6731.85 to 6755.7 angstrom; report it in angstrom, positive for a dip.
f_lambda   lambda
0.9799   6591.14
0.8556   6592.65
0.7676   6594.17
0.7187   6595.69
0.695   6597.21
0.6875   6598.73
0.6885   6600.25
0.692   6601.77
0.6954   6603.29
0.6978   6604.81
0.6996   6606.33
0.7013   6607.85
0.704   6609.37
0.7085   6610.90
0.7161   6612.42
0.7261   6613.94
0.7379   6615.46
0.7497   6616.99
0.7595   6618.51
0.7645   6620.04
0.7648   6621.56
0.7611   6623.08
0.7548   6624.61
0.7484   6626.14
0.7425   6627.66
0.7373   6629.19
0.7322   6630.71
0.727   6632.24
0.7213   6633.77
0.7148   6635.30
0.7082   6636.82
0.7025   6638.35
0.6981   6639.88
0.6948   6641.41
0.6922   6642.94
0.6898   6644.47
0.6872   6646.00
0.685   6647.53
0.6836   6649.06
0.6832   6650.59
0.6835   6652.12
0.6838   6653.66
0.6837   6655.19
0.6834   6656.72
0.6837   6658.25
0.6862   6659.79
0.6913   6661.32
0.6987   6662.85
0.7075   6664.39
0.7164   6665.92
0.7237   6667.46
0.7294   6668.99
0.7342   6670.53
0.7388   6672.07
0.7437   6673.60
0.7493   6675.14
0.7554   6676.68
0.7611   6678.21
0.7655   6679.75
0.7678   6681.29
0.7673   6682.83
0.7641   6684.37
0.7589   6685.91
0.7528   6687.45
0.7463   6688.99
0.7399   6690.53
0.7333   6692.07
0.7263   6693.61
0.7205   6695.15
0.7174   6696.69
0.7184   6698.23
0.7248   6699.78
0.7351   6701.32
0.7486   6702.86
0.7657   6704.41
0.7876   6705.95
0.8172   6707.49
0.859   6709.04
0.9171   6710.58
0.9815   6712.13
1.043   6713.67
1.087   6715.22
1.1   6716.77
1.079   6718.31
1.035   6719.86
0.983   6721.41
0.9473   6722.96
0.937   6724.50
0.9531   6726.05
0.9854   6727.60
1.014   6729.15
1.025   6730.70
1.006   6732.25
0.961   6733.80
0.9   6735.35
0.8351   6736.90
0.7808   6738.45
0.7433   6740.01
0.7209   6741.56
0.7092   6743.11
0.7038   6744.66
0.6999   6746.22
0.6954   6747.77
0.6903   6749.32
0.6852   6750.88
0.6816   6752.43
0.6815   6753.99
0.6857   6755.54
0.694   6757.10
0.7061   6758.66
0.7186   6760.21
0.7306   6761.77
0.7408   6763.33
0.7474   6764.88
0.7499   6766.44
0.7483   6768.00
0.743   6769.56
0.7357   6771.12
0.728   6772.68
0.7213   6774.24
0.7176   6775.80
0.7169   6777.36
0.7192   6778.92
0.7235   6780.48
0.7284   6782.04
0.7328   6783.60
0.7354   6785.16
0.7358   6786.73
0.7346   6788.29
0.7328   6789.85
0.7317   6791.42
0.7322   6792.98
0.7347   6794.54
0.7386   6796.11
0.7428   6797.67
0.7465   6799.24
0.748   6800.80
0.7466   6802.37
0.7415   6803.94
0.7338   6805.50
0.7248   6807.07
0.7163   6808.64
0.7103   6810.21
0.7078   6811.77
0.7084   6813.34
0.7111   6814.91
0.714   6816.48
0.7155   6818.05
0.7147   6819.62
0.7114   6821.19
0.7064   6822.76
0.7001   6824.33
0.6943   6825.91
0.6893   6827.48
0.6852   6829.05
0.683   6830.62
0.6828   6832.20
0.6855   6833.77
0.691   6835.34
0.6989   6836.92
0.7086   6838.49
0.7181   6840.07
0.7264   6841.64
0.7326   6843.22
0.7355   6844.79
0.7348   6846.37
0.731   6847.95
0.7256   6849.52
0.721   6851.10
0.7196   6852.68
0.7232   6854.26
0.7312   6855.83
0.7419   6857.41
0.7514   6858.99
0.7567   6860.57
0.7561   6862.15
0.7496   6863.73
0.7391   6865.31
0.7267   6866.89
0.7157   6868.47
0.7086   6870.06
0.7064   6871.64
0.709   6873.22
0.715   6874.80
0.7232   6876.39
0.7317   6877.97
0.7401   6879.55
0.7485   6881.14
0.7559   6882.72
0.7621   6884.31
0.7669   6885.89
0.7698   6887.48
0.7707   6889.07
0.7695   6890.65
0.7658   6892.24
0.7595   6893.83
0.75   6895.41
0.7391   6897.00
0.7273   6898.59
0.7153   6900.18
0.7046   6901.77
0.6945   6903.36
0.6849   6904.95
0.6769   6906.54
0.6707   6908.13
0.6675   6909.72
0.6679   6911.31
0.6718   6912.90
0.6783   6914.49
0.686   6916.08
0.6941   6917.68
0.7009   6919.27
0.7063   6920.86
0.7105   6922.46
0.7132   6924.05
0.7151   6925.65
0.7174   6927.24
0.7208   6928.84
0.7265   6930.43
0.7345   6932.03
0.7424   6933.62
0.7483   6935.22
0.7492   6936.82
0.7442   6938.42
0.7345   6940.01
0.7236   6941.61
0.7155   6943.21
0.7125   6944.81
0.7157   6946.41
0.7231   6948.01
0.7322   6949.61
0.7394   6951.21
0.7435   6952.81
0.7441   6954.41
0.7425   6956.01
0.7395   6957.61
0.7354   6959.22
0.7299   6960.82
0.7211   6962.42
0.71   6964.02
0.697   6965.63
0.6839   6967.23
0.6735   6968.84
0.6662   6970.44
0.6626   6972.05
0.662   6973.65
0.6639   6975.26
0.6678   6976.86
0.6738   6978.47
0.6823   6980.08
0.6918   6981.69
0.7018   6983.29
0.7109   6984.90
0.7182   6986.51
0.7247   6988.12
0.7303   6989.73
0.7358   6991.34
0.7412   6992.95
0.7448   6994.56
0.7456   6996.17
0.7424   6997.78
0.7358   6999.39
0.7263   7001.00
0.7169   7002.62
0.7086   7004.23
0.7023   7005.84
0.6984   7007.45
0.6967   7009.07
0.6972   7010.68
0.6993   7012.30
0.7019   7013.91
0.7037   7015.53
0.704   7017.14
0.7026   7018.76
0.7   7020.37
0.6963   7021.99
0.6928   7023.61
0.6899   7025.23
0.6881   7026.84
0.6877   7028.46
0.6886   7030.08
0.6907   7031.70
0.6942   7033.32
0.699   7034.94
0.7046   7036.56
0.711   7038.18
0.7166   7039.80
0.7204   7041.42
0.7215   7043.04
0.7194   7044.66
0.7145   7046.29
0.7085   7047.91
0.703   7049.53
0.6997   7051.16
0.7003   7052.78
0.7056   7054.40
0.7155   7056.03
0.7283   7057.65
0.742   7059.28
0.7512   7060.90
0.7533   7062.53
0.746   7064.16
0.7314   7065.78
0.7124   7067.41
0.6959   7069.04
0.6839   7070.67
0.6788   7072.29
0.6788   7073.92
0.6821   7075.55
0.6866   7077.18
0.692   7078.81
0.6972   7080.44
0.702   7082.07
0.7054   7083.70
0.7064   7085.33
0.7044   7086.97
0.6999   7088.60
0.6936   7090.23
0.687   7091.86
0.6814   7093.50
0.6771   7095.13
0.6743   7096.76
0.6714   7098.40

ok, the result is -1.3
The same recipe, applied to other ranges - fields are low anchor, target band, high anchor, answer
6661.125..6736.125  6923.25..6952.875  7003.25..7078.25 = 0.62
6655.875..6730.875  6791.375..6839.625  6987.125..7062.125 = 3.90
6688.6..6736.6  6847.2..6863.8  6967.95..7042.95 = 1.27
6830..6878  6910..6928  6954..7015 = 0.49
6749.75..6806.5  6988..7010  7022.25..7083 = -0.45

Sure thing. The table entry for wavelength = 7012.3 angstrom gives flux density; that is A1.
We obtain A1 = 0.6993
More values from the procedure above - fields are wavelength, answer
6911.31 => 0.6679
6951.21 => 0.7394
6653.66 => 0.6838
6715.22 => 1.087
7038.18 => 0.711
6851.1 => 0.721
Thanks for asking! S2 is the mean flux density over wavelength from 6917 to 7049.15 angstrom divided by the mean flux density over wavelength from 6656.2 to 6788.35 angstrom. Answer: 0.91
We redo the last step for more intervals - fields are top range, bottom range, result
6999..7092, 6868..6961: 0.97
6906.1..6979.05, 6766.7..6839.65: 0.98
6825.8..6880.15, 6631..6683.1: 1.01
